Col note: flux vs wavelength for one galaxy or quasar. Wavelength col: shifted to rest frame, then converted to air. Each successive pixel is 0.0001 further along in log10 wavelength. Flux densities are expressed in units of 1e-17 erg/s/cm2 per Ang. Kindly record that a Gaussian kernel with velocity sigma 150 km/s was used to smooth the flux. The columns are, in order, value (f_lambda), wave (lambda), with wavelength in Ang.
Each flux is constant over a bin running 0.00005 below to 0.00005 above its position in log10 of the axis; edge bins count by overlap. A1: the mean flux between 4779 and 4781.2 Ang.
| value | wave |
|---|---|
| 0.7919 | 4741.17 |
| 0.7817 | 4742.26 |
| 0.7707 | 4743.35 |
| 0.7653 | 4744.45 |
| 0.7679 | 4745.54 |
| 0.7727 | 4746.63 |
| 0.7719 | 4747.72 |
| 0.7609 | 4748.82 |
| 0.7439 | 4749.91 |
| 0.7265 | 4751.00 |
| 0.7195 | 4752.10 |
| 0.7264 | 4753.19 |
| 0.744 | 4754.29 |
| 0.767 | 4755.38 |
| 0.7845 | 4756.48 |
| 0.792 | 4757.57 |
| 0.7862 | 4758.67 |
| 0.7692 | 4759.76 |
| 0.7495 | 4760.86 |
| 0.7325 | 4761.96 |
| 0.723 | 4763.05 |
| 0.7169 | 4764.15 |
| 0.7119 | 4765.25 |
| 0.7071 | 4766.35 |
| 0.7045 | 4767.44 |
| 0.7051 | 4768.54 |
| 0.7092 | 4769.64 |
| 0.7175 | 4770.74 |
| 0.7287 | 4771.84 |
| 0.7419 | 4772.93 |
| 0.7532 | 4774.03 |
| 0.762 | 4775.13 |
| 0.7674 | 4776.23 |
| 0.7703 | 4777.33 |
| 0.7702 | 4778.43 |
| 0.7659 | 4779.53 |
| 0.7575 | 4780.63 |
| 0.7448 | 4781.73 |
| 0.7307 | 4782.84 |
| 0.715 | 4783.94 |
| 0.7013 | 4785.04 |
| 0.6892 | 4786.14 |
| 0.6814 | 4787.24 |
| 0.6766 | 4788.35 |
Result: 0.762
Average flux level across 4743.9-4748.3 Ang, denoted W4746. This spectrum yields 0.769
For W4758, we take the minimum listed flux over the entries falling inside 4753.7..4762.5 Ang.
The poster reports 0.7325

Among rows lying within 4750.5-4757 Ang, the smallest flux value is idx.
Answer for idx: 0.7195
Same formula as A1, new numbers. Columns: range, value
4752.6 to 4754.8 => 0.734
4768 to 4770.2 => 0.706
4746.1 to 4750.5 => 0.763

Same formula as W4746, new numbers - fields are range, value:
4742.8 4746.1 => 0.768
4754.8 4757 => 0.775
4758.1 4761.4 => 0.768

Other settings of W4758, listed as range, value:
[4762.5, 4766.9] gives 0.7071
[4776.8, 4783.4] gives 0.7307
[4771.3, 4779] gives 0.7287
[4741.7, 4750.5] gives 0.7439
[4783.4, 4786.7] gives 0.6892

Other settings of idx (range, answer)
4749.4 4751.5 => 0.7265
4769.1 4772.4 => 0.7092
